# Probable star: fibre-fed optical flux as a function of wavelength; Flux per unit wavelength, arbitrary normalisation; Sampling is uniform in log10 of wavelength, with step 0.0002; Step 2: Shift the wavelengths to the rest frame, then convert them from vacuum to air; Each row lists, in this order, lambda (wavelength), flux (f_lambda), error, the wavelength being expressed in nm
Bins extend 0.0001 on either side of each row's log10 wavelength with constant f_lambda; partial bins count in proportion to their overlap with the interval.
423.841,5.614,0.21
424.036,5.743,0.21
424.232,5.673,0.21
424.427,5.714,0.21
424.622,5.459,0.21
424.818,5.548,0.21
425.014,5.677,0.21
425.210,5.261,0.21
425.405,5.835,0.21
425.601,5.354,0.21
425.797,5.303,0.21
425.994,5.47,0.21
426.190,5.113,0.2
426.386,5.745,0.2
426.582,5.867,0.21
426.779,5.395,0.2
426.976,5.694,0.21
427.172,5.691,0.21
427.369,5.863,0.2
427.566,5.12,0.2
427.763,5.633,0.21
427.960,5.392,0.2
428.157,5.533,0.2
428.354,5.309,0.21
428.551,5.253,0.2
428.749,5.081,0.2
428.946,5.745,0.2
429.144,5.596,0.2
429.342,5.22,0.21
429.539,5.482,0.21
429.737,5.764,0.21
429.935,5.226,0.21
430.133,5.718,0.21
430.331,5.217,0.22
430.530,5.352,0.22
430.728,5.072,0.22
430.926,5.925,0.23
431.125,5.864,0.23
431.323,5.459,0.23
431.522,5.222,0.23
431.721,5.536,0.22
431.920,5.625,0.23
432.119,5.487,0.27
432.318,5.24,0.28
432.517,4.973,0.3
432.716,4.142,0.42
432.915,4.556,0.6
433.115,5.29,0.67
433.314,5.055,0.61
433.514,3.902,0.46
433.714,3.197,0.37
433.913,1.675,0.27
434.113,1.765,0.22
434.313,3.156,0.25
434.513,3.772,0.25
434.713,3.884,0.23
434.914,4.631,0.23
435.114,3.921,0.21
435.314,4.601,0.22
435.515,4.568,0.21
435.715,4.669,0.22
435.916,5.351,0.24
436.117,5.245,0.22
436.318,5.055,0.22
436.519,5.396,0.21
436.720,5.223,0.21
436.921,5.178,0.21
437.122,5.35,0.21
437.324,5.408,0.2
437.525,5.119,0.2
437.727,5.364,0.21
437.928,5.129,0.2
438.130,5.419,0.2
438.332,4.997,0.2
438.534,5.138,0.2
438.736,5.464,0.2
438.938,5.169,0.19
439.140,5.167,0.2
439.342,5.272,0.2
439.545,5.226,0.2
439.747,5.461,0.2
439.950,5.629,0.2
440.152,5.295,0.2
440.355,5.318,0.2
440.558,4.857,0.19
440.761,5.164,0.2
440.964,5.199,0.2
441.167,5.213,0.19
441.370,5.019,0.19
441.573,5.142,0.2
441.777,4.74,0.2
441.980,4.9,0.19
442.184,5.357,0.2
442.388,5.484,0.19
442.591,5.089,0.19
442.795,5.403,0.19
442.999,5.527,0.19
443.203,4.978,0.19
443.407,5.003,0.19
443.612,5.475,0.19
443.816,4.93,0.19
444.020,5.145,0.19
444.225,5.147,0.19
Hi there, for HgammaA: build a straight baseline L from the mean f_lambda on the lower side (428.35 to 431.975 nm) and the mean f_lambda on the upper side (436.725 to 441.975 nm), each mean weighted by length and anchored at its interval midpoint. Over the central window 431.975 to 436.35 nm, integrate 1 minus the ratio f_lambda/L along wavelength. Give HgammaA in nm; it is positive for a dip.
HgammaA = 0.87 nm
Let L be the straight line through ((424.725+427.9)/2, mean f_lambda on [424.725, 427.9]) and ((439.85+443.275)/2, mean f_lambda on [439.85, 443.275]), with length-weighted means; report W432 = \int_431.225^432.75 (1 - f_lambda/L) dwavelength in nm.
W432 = 0.04 nm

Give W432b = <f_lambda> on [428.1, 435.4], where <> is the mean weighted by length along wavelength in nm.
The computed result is 4.82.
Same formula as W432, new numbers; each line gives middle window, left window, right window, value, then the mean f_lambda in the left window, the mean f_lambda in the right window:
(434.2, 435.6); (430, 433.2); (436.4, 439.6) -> 0.32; 5.29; 5.25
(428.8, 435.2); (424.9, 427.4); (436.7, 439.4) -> 0.75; 5.55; 5.24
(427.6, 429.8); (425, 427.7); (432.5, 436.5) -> -0.13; 5.52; 4.18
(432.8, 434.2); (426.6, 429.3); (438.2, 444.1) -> 0.45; 5.49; 5.2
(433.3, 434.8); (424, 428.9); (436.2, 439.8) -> 0.60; 5.51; 5.25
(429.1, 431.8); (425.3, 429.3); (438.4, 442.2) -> -0.03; 5.5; 5.19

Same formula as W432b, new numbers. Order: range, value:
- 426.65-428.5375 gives 5.51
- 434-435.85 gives 3.9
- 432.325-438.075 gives 4.51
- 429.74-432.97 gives 5.31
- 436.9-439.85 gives 5.26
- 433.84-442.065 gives 4.85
